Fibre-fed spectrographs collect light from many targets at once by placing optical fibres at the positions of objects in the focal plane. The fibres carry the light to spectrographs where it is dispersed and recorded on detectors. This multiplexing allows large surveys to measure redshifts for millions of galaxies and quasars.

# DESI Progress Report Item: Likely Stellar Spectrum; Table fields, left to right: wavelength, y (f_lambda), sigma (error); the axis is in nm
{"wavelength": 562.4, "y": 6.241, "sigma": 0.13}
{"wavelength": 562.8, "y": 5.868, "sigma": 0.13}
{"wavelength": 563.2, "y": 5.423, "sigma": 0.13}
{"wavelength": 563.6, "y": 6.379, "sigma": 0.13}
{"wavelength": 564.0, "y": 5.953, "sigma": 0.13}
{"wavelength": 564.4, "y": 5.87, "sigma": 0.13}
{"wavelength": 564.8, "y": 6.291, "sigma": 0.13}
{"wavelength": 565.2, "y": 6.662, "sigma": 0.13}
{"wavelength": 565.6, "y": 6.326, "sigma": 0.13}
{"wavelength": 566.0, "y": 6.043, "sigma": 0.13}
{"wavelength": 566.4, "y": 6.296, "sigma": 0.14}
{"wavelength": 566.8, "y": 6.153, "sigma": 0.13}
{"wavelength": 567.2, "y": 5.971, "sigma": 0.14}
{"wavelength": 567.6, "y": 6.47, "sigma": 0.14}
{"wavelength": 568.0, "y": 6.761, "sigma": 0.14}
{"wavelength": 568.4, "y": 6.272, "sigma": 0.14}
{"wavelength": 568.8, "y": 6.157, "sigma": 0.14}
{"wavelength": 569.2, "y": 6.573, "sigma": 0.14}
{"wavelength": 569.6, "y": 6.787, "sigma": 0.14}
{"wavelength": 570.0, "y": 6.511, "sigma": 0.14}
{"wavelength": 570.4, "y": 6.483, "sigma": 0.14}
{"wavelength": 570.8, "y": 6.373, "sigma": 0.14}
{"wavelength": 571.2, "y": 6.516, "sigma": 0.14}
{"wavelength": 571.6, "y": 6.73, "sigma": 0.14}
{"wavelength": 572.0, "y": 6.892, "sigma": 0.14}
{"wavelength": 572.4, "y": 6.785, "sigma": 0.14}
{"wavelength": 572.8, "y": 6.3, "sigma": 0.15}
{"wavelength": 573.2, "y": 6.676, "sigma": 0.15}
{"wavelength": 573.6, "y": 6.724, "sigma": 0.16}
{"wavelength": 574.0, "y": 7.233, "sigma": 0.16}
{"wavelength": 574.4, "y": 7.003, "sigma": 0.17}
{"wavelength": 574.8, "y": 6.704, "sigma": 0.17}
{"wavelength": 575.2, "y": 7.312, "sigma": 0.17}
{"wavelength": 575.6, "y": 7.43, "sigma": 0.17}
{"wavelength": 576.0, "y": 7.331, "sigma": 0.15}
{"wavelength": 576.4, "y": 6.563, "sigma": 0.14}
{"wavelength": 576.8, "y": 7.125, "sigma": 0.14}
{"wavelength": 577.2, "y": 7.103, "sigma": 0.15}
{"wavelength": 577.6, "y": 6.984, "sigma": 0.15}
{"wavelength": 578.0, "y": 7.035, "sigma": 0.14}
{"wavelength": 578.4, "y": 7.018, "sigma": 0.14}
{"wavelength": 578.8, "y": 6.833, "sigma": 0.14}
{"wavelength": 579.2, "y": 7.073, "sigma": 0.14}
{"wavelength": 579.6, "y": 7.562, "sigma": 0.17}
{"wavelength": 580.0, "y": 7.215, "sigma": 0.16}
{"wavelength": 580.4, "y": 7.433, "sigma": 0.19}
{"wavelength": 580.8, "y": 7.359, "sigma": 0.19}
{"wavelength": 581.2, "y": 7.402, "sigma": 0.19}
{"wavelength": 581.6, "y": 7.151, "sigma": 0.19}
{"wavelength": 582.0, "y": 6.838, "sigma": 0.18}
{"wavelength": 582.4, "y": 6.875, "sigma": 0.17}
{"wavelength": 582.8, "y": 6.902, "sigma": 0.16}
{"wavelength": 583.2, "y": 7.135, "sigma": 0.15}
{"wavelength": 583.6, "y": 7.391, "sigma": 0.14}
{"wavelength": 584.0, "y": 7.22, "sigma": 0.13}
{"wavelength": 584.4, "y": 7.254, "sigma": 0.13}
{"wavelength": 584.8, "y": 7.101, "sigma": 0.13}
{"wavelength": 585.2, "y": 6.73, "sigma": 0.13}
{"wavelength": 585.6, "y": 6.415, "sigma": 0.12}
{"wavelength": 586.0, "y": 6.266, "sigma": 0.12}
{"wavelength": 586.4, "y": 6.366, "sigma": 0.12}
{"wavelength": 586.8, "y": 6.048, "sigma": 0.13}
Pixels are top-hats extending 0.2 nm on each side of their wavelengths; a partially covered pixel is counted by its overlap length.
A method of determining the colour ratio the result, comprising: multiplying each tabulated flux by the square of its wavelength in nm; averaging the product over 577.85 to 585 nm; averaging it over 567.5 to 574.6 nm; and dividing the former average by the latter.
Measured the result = 1.12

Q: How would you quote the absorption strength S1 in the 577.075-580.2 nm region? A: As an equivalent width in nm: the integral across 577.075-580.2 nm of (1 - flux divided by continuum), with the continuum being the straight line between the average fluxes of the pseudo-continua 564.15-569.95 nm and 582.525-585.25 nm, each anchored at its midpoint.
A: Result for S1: -0.10 nm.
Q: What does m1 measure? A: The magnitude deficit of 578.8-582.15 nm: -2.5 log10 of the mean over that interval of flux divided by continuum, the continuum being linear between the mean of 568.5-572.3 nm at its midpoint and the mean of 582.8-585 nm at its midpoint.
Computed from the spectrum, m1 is -0.03 mag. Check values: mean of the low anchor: 6.56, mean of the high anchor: 7.19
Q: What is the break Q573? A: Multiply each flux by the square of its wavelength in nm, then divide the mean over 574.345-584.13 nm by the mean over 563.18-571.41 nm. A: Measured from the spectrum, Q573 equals 1.2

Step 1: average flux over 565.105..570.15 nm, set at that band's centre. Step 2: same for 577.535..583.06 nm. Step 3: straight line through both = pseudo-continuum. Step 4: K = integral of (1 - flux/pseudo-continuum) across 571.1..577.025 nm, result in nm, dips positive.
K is -0.12 nm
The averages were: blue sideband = 6.38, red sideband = 7.12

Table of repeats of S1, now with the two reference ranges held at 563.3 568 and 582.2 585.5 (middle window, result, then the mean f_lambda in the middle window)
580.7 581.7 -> -0.05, 7.31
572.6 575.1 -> -0.07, 6.79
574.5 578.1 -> -0.19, 7.06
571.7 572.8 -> -0.03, 6.73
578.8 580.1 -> -0.07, 7.22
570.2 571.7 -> -0.01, 6.51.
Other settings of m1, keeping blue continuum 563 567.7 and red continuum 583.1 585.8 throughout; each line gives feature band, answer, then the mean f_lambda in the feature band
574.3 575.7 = -0.080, 7.1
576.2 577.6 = -0.041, 6.94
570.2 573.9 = -0.028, 6.63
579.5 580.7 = -0.085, 7.39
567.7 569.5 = -0.028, 6.46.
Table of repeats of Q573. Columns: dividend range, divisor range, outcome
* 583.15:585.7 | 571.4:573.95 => 1.09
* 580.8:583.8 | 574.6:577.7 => 1.03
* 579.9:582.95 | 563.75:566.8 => 1.22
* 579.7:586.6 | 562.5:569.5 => 1.20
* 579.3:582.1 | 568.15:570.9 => 1.17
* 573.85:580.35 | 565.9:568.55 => 1.17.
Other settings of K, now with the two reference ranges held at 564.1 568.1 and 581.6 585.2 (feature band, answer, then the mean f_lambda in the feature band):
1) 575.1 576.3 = -0.10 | 7.3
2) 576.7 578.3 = -0.06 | 7.06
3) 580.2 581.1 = -0.06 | 7.4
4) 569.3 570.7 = -0.03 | 6.58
